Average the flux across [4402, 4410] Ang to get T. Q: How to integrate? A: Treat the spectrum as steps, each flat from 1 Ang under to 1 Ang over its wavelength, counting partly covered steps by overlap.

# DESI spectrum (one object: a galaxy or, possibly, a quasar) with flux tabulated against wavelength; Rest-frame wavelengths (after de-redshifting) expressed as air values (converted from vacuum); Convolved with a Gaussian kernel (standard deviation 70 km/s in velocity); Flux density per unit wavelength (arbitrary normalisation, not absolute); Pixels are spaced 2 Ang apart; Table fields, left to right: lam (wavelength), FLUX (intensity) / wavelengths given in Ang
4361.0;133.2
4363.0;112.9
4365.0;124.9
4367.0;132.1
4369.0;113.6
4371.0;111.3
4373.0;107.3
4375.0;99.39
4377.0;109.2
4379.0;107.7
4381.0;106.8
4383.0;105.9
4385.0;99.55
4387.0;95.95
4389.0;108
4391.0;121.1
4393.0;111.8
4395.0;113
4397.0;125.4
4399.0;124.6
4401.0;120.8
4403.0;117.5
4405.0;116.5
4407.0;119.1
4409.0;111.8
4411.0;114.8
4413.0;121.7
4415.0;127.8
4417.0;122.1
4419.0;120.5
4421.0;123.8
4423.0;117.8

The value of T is 116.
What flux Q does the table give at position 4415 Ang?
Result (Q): 127.8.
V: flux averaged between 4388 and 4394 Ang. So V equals 114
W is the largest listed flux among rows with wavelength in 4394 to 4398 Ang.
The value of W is 125.4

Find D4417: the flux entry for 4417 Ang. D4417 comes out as 122.1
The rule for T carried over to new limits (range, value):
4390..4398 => 118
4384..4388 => 97.8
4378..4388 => 103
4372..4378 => 105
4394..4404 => 120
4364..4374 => 118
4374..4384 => 106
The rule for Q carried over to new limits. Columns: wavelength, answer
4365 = 124.9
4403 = 117.5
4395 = 113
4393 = 111.8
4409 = 111.8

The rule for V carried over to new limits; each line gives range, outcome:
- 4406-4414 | 117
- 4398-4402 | 123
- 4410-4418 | 122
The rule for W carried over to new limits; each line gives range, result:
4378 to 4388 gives 107.7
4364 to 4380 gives 132.1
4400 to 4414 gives 121.7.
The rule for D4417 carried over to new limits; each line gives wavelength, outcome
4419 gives 120.5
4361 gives 133.2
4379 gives 107.7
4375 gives 99.39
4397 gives 125.4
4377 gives 109.2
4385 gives 99.55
